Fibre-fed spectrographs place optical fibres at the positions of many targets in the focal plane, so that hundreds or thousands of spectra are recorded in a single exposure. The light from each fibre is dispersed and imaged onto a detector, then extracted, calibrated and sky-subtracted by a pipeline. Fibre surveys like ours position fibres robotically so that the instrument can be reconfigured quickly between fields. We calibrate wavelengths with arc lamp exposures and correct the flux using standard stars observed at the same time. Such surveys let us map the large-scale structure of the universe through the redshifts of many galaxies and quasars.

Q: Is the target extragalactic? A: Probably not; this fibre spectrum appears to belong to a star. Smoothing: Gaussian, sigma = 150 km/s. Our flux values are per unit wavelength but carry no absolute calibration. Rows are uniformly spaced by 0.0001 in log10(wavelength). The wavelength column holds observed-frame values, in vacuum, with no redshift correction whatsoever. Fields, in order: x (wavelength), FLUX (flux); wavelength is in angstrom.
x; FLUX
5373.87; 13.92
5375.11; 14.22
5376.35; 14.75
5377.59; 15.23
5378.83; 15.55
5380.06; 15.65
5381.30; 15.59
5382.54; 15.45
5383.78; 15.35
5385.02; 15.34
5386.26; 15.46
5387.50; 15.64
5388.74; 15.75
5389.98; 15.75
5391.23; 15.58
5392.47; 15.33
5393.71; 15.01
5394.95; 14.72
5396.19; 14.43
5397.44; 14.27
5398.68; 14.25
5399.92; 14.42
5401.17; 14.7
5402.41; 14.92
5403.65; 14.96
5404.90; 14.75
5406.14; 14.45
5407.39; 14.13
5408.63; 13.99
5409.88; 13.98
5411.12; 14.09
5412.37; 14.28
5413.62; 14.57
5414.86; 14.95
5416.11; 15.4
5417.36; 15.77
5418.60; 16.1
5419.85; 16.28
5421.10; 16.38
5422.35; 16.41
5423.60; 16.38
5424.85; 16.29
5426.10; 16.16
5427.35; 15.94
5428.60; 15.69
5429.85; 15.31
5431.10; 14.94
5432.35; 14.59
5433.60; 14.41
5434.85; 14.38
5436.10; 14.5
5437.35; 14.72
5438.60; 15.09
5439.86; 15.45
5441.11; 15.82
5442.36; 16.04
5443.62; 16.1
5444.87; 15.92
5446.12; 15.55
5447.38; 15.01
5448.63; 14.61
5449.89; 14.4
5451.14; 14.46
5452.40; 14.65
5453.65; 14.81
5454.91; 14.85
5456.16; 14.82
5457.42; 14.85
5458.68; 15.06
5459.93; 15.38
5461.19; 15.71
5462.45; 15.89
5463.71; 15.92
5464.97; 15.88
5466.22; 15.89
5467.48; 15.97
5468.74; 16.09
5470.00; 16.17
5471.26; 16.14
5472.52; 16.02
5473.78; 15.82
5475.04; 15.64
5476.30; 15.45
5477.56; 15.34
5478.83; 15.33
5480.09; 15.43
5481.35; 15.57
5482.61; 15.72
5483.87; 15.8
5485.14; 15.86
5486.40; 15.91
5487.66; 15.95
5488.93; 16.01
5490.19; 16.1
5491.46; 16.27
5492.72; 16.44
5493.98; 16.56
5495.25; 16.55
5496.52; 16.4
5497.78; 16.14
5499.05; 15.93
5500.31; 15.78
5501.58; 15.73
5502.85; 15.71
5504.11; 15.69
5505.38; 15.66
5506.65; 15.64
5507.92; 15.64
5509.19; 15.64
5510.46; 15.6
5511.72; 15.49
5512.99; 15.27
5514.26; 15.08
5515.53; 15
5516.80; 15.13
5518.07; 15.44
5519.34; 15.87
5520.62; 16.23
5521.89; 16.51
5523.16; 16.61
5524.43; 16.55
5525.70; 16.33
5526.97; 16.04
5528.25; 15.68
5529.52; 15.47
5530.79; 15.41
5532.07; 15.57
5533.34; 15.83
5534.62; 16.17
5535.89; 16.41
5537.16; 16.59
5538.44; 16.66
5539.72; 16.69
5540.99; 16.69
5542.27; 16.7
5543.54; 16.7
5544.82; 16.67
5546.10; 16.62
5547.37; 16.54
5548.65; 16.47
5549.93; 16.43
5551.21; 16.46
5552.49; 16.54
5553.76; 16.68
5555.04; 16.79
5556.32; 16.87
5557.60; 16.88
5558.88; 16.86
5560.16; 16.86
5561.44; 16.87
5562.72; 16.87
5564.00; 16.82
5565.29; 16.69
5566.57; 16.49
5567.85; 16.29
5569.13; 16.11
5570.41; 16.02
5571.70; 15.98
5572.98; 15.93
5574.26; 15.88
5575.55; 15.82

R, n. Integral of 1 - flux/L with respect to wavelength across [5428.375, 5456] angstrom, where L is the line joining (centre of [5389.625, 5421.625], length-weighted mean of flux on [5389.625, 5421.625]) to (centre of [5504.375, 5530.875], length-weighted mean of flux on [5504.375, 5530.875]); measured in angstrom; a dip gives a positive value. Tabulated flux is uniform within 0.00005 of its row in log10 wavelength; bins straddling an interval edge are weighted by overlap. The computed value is 0.2 angstrom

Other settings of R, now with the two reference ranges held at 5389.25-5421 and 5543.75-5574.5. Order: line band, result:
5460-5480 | -0.29 angstrom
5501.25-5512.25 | 0.22 angstrom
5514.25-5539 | 0.36 angstrom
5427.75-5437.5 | 0.21 angstrom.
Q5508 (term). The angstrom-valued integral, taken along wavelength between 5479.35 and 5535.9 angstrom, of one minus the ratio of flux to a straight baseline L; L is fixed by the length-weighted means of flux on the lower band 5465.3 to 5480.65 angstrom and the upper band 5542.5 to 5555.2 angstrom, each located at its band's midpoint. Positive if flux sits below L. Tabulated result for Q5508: 1.0 angstrom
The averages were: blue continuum 15.8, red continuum 16.6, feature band 15.9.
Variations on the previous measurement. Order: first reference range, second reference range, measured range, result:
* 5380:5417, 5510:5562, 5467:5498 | -0.5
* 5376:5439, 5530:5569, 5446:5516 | 1.1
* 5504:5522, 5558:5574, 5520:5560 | -1.0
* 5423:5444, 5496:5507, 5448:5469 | 0.4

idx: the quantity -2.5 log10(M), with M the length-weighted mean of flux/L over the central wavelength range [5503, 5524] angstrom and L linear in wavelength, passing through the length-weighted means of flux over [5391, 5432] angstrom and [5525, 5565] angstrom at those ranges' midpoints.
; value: 0.03 mag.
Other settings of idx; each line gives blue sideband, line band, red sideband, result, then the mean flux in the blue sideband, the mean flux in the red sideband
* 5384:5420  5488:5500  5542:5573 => -0.02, 14.9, 16.6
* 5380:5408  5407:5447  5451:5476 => 0.00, 15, 15.5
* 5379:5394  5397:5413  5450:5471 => 0.08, 15.5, 15.4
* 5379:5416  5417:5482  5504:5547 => -0.01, 14.9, 16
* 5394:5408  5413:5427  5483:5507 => -0.07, 14.6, 16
